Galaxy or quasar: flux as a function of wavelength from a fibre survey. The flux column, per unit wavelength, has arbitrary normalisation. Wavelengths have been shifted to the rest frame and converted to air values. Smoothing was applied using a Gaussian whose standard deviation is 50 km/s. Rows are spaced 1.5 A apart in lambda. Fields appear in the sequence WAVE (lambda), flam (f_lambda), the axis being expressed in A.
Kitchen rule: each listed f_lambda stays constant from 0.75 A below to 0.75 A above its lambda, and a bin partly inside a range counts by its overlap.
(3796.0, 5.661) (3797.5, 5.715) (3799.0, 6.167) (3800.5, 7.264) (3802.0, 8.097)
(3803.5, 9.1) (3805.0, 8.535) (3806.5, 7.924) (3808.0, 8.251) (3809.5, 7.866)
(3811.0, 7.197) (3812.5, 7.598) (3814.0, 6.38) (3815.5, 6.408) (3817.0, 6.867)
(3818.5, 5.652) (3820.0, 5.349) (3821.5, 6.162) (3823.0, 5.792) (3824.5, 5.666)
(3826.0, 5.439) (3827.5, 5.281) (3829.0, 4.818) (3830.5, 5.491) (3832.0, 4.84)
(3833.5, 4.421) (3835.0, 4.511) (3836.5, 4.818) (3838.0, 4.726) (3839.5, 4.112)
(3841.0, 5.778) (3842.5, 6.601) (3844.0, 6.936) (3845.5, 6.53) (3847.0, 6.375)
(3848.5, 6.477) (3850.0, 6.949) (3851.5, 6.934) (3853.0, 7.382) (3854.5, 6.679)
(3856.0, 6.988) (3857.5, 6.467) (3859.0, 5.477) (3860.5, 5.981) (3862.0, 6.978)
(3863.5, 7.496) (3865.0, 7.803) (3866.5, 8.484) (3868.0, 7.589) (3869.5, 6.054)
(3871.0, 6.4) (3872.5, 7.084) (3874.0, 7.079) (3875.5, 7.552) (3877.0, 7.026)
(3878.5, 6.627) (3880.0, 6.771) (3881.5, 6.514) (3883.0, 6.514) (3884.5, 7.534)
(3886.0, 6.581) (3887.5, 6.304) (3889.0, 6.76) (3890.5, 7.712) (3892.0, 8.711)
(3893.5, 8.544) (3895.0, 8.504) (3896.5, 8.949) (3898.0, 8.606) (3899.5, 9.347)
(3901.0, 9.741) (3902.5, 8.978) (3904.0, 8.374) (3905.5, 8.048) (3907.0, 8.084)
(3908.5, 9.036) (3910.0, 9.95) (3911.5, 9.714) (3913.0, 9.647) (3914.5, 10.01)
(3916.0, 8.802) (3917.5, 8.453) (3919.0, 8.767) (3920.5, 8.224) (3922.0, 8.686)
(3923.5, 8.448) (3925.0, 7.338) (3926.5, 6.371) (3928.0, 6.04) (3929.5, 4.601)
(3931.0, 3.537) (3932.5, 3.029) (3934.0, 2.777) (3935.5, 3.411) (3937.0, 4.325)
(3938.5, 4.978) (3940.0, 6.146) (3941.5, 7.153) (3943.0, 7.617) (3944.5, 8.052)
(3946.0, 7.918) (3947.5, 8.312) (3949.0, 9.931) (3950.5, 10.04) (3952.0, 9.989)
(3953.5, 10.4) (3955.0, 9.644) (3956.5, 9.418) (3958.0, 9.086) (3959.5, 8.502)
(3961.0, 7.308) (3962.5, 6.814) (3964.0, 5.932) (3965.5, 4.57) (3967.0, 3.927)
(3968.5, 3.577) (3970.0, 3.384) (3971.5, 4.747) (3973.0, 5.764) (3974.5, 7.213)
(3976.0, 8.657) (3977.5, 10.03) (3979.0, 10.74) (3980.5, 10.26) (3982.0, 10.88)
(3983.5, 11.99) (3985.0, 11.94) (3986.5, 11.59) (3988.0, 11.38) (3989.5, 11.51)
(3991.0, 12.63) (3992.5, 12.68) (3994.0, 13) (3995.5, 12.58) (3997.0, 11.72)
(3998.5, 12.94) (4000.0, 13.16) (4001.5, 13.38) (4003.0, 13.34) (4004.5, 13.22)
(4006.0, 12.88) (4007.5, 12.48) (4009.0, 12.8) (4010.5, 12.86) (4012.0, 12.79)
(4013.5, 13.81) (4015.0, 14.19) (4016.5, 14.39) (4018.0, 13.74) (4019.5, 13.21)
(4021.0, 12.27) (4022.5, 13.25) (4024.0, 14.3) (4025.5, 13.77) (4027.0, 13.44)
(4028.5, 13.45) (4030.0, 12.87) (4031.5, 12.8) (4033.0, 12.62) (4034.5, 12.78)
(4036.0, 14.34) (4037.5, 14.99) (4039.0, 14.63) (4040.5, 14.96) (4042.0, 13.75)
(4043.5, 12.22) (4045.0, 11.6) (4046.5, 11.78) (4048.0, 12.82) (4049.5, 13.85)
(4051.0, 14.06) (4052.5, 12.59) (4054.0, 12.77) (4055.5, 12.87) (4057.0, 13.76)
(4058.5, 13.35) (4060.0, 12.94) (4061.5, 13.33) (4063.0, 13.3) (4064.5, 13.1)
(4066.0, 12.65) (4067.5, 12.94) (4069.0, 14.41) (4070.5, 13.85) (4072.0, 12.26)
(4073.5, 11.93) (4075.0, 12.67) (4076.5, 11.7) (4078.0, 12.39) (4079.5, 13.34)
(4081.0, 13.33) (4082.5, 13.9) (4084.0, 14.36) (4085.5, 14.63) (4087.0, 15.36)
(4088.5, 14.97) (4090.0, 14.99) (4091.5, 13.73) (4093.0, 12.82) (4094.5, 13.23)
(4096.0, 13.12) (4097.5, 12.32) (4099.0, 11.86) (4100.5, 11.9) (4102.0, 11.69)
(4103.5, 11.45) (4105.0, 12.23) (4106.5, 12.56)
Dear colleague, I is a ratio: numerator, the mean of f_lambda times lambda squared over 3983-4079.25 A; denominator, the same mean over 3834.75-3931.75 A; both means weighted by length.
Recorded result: 1.92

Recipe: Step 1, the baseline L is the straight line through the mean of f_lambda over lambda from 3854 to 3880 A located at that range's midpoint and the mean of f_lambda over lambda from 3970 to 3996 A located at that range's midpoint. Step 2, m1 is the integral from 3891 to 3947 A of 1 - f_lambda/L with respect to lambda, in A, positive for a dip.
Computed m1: 5.1 A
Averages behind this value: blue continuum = 6.93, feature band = 7.54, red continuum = 10.2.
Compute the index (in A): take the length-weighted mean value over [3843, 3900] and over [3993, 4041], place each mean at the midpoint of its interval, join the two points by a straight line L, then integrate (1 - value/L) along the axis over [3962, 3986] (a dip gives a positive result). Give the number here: 8.3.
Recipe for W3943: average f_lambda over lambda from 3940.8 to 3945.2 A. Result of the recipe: 7.61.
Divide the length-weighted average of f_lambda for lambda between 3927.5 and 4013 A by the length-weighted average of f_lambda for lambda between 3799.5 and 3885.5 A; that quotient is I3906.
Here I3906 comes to 1.4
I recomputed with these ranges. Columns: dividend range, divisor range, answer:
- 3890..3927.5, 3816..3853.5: 1.57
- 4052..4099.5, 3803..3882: 2.30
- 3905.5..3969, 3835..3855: 1.26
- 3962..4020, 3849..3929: 1.46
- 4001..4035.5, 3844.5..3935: 1.92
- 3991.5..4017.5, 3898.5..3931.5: 1.66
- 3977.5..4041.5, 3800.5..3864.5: 2.21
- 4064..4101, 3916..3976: 2.08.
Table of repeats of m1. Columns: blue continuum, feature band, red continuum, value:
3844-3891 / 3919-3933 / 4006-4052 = 4.2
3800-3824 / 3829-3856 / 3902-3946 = 4.9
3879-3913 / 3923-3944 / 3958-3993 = 7.4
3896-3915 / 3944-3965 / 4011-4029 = 4.5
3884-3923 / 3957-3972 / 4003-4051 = 6.9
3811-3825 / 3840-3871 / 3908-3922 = 2.6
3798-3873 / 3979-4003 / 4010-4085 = -1.3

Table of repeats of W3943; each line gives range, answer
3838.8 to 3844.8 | 5.88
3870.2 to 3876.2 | 7.02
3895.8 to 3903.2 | 9.13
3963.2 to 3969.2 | 4.53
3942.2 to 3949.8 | 8.37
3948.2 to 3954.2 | 10.1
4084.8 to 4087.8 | 15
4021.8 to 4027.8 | 13.7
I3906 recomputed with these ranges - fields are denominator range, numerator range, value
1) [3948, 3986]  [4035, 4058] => 1.63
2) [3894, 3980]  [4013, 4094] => 1.78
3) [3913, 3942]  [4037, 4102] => 2.06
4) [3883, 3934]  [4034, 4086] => 1.69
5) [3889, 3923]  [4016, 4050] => 1.52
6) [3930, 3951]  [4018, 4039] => 2.18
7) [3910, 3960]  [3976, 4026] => 1.65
